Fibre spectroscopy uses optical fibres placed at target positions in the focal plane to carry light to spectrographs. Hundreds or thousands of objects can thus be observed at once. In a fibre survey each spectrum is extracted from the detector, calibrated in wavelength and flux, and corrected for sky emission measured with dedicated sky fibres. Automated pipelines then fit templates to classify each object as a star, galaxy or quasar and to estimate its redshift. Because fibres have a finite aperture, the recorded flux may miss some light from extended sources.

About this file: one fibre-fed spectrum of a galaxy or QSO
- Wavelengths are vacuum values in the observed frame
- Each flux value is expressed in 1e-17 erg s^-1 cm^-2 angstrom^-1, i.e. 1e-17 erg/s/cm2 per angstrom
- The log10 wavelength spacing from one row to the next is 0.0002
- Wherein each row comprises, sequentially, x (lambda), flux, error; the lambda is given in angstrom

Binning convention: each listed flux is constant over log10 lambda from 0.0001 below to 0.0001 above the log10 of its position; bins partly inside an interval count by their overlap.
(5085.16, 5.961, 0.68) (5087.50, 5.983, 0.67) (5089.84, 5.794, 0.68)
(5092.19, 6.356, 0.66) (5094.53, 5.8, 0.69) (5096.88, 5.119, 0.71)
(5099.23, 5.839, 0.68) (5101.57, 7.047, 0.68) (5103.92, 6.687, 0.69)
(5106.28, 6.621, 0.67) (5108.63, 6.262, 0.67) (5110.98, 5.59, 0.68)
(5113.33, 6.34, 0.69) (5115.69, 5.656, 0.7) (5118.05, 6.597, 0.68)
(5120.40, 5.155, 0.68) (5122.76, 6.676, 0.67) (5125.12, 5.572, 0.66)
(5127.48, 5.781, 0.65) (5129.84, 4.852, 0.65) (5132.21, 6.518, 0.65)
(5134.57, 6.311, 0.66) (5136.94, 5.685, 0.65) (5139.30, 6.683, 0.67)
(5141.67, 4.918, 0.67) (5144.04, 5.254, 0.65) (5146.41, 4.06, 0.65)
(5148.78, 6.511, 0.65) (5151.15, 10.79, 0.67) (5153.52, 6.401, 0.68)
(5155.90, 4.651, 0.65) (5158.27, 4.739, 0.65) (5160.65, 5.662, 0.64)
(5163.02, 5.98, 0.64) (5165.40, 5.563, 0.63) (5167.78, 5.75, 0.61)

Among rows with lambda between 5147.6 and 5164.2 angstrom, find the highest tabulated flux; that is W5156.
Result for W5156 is 10.79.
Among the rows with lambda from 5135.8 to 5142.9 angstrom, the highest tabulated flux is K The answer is 6.683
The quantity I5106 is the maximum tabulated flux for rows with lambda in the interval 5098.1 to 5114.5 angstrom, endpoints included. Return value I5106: 7.047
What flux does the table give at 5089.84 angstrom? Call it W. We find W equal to 5.794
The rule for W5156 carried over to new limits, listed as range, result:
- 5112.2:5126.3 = 6.676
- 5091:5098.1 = 6.356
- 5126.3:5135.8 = 6.518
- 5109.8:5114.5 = 6.34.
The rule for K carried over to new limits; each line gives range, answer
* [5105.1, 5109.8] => 6.621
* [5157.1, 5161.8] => 5.662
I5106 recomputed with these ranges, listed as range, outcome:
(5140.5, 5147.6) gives 5.254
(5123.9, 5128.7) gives 5.781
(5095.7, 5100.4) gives 5.839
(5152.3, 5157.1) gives 6.401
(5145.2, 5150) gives 6.511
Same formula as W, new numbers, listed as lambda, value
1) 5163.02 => 5.98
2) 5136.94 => 5.685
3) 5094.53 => 5.8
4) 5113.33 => 6.34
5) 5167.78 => 5.75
